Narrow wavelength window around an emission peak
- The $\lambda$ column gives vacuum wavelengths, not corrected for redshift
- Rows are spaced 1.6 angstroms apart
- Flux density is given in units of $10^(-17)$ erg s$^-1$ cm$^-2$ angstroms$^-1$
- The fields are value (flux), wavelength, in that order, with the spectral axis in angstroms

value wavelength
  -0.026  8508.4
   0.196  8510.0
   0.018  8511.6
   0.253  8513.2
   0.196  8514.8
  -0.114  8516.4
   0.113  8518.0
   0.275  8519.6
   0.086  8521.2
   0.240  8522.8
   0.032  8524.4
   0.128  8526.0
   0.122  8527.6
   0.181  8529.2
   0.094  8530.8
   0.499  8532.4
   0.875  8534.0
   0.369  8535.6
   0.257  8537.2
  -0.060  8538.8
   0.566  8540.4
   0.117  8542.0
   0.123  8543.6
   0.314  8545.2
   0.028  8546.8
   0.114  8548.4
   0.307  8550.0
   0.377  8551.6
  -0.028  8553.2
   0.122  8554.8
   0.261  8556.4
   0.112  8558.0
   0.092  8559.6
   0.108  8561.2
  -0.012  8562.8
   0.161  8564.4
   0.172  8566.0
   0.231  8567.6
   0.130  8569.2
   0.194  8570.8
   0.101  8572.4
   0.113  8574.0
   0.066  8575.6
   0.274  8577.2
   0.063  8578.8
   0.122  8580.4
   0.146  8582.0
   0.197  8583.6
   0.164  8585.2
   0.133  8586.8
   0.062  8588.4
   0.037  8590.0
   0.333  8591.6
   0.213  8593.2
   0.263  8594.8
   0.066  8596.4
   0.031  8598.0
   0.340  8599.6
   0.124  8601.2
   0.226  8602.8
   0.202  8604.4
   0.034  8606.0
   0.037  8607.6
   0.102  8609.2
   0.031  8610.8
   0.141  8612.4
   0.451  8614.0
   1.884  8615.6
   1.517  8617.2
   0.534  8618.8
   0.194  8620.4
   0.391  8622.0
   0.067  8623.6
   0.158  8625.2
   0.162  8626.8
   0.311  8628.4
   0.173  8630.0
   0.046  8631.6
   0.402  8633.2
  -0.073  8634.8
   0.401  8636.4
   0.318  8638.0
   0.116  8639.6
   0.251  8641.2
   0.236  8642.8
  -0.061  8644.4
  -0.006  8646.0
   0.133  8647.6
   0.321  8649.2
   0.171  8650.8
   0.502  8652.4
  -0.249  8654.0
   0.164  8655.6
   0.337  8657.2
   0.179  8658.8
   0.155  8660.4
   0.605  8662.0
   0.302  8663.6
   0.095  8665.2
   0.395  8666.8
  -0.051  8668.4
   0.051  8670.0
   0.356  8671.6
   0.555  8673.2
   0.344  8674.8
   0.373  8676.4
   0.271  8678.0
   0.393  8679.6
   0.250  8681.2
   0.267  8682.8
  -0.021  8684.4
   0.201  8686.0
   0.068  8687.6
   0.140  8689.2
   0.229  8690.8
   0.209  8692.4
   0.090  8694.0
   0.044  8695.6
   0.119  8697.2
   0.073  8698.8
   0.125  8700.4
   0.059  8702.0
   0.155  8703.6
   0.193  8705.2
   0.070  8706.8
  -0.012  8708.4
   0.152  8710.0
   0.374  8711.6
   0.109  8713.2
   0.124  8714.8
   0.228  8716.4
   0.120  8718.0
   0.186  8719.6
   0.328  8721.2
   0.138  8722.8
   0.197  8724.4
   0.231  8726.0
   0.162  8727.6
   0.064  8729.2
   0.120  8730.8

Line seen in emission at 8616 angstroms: [O III] 5007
